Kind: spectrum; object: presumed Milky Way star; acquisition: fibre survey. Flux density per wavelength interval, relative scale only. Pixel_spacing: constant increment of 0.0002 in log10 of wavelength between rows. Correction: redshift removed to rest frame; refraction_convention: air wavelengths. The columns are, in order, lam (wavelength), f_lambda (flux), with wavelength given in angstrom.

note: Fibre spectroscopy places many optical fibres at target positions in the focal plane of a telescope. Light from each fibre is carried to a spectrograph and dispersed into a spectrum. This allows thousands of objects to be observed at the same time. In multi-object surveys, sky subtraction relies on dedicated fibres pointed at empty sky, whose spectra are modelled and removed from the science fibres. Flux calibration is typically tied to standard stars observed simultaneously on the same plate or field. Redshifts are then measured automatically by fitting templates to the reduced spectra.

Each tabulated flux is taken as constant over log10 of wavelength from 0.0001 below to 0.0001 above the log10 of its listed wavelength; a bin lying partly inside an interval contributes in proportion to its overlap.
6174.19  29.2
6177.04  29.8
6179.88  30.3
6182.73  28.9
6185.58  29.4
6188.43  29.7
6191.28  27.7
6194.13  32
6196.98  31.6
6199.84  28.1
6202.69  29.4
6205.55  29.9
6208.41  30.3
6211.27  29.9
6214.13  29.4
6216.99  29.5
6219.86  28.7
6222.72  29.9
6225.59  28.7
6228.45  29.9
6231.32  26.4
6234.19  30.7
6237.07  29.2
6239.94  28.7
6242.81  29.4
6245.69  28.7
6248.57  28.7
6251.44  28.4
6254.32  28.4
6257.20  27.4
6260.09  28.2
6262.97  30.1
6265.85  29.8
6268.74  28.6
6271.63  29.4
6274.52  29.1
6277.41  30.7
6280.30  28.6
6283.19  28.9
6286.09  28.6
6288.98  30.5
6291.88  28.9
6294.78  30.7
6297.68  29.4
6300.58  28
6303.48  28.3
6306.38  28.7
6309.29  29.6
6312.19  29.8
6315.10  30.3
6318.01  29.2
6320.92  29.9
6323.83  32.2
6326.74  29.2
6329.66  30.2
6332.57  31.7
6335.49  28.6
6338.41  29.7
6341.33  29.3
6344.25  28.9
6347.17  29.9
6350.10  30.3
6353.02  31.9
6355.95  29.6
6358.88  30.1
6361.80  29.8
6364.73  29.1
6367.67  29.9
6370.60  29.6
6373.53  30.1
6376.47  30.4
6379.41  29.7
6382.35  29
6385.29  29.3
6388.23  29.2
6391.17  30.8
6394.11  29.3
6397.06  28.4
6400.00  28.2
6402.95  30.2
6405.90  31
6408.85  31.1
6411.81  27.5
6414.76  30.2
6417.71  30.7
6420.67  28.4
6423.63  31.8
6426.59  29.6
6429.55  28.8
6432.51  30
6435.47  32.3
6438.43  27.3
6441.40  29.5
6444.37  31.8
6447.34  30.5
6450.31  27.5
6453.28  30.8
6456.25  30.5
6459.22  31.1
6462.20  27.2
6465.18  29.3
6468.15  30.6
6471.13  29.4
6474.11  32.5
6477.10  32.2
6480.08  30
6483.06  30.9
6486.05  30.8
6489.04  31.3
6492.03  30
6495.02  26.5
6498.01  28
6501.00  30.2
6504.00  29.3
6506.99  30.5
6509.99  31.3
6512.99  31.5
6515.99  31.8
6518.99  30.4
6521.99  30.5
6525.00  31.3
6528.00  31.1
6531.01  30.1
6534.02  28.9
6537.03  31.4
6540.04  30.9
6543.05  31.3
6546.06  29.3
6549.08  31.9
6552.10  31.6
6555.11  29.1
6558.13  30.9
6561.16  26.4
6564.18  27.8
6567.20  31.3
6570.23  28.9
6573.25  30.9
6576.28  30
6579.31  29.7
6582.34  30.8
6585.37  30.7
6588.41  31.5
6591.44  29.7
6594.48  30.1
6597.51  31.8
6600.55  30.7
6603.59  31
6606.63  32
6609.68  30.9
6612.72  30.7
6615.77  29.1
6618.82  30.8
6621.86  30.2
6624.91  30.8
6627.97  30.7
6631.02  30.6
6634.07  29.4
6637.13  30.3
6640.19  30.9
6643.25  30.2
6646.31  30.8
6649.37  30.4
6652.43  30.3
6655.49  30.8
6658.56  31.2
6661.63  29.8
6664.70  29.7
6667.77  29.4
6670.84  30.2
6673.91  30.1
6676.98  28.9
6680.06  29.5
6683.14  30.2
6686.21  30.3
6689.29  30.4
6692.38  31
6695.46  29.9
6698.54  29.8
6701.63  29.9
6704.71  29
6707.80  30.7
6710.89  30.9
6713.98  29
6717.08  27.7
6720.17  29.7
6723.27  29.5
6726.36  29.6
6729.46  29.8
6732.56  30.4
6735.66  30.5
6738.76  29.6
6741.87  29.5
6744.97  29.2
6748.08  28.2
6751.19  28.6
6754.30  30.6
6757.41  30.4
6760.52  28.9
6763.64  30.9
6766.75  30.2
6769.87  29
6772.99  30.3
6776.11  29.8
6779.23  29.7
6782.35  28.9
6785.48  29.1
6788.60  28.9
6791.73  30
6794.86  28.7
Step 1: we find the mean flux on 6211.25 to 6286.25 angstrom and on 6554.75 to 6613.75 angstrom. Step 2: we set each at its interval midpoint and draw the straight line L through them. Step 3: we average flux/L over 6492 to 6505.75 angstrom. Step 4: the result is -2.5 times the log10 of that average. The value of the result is 0.05 mag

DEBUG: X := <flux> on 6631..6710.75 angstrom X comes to 30.1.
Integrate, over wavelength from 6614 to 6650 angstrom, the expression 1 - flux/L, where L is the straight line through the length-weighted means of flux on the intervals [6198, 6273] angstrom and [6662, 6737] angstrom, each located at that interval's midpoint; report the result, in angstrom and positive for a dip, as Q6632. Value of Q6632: -0.8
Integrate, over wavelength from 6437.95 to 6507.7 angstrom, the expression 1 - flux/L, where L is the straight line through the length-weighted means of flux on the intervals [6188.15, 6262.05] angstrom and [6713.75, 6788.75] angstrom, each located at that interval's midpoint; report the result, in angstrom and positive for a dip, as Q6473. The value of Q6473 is -1.4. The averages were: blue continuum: 29.2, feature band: 29.9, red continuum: 29.5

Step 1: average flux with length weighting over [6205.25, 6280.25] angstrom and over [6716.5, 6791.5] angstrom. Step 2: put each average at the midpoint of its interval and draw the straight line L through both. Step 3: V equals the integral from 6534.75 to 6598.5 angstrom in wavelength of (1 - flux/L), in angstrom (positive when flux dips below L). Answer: -1.8 angstrom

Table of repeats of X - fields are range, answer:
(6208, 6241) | 29.2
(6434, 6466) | 29.8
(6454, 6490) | 30.5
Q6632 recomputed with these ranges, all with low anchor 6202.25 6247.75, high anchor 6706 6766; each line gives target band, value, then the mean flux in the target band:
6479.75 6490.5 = -0.5 angstrom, 30.8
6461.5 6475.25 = -0.2 angstrom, 29.9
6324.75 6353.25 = -0.5 angstrom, 29.9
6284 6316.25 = 0.0 angstrom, 29.3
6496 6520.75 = -0.7 angstrom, 30.3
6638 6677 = -0.9 angstrom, 30.3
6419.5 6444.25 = -0.3 angstrom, 29.8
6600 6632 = -1.2 angstrom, 30.7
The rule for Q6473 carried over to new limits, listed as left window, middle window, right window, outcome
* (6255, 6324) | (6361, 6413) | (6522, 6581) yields 0.05 angstrom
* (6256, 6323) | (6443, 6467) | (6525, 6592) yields 0.02 angstrom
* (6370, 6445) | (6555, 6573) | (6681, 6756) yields 0.34 angstrom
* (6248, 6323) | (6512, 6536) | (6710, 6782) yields -1.04 angstrom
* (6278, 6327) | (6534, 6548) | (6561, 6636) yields -0.18 angstrom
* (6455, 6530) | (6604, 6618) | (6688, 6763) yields -0.32 angstrom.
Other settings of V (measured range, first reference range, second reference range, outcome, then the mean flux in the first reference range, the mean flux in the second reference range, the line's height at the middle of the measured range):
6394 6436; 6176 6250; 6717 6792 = -0.4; 29.4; 29.6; 29.5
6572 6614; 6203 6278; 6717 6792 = -1.9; 29.1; 29.6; 29.4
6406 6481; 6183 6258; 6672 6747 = -1.4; 29.2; 29.8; 29.5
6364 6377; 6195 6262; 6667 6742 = -0.2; 29.1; 29.8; 29.3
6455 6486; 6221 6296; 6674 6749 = -1.0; 29.1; 29.7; 29.4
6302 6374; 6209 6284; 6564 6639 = -1.0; 29.1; 30.5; 29.4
